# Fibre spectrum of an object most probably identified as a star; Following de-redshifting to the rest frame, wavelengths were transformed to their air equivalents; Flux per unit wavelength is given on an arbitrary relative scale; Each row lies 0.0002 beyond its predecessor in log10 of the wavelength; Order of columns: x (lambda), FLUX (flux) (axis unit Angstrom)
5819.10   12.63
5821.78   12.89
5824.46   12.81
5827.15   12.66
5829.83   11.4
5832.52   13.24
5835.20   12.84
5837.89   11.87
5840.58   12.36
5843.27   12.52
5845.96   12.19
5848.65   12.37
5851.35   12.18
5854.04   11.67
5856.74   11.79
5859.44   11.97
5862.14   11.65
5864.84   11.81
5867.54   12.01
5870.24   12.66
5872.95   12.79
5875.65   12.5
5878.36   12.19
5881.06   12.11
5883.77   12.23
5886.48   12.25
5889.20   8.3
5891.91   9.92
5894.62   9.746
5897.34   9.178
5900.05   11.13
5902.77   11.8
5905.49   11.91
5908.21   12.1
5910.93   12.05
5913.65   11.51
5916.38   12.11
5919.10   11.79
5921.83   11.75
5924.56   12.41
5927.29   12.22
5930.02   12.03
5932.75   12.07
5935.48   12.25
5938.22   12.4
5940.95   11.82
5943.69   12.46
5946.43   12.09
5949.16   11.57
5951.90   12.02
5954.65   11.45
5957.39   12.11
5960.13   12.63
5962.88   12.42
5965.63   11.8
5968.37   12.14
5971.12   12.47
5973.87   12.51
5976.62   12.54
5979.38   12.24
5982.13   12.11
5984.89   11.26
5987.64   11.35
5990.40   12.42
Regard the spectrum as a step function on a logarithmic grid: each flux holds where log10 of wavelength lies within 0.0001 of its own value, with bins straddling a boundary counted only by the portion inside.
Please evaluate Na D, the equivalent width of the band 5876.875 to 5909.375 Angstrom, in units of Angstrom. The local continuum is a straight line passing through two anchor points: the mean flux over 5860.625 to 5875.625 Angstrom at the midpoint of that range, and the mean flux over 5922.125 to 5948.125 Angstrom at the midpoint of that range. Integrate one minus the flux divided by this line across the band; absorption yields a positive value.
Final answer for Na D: 3.0 Angstrom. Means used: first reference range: 12.2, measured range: 11.1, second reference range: 12.2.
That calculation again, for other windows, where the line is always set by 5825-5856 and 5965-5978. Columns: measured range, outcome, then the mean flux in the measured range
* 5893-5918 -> 2.1 Angstrom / 11.3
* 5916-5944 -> 0.5 Angstrom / 12.1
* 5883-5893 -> 1.4 Angstrom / 10.6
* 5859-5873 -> 0.2 Angstrom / 12.1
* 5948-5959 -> 0.5 Angstrom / 11.8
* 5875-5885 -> 0.1 Angstrom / 12.2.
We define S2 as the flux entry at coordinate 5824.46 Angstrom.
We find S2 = 12.81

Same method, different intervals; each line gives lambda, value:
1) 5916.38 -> 12.11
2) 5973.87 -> 12.51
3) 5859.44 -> 11.97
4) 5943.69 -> 12.46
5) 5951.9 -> 12.02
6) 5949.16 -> 11.57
